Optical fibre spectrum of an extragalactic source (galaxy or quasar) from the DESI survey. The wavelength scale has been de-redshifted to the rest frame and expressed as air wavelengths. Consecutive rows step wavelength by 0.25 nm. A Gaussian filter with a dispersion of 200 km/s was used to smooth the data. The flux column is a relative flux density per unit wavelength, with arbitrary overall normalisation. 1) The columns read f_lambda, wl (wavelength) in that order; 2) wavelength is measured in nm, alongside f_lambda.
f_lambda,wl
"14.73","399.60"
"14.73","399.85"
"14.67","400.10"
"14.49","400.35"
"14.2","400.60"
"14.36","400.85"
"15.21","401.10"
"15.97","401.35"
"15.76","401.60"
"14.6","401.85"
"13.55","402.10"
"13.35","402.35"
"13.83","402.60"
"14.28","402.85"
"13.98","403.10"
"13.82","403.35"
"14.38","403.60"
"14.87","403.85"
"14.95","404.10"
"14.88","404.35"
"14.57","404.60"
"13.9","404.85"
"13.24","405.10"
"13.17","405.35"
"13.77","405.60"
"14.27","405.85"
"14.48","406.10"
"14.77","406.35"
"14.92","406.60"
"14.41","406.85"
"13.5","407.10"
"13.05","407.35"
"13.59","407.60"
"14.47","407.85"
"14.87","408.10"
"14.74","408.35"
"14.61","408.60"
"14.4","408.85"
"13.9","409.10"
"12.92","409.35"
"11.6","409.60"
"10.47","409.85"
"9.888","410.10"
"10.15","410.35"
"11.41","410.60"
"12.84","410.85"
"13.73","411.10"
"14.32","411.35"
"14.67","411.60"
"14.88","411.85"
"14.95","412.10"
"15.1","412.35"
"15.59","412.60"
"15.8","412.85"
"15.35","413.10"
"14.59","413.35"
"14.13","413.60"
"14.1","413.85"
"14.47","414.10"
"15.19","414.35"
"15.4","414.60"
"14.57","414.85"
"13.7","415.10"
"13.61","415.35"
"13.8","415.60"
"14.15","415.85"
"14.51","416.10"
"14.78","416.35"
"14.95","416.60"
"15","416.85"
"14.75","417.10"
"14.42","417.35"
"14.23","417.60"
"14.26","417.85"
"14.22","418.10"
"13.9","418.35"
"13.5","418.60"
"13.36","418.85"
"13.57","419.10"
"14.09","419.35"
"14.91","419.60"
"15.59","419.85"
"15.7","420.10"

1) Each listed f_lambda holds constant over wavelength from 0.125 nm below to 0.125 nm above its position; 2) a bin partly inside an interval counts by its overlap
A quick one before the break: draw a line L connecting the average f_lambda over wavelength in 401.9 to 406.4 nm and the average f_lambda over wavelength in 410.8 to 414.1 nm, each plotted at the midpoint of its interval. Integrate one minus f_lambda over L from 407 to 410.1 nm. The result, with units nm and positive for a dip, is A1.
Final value 0.222 nm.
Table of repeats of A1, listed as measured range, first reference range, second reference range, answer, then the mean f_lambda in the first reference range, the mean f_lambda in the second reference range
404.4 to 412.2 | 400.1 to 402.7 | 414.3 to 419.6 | 0.465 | 14.5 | 14.3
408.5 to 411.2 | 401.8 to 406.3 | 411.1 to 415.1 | 0.413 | 14.1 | 14.8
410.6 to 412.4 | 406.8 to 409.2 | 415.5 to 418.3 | 0.019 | 14.1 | 14.5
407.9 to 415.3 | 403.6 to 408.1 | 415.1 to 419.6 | 0.163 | 14.2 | 14.2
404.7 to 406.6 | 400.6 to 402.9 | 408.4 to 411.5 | -0.057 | 14.5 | 12.6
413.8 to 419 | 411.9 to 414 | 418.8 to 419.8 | 0.067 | 14.9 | 14.1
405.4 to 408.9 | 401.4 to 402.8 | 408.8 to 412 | -0.245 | 14.3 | 12.7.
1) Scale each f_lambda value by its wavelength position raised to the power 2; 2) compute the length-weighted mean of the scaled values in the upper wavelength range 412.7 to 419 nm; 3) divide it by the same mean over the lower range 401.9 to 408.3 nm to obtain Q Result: 1.08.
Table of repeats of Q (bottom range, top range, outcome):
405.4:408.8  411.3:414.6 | 1.08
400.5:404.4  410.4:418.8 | 1.05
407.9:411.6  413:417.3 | 1.15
